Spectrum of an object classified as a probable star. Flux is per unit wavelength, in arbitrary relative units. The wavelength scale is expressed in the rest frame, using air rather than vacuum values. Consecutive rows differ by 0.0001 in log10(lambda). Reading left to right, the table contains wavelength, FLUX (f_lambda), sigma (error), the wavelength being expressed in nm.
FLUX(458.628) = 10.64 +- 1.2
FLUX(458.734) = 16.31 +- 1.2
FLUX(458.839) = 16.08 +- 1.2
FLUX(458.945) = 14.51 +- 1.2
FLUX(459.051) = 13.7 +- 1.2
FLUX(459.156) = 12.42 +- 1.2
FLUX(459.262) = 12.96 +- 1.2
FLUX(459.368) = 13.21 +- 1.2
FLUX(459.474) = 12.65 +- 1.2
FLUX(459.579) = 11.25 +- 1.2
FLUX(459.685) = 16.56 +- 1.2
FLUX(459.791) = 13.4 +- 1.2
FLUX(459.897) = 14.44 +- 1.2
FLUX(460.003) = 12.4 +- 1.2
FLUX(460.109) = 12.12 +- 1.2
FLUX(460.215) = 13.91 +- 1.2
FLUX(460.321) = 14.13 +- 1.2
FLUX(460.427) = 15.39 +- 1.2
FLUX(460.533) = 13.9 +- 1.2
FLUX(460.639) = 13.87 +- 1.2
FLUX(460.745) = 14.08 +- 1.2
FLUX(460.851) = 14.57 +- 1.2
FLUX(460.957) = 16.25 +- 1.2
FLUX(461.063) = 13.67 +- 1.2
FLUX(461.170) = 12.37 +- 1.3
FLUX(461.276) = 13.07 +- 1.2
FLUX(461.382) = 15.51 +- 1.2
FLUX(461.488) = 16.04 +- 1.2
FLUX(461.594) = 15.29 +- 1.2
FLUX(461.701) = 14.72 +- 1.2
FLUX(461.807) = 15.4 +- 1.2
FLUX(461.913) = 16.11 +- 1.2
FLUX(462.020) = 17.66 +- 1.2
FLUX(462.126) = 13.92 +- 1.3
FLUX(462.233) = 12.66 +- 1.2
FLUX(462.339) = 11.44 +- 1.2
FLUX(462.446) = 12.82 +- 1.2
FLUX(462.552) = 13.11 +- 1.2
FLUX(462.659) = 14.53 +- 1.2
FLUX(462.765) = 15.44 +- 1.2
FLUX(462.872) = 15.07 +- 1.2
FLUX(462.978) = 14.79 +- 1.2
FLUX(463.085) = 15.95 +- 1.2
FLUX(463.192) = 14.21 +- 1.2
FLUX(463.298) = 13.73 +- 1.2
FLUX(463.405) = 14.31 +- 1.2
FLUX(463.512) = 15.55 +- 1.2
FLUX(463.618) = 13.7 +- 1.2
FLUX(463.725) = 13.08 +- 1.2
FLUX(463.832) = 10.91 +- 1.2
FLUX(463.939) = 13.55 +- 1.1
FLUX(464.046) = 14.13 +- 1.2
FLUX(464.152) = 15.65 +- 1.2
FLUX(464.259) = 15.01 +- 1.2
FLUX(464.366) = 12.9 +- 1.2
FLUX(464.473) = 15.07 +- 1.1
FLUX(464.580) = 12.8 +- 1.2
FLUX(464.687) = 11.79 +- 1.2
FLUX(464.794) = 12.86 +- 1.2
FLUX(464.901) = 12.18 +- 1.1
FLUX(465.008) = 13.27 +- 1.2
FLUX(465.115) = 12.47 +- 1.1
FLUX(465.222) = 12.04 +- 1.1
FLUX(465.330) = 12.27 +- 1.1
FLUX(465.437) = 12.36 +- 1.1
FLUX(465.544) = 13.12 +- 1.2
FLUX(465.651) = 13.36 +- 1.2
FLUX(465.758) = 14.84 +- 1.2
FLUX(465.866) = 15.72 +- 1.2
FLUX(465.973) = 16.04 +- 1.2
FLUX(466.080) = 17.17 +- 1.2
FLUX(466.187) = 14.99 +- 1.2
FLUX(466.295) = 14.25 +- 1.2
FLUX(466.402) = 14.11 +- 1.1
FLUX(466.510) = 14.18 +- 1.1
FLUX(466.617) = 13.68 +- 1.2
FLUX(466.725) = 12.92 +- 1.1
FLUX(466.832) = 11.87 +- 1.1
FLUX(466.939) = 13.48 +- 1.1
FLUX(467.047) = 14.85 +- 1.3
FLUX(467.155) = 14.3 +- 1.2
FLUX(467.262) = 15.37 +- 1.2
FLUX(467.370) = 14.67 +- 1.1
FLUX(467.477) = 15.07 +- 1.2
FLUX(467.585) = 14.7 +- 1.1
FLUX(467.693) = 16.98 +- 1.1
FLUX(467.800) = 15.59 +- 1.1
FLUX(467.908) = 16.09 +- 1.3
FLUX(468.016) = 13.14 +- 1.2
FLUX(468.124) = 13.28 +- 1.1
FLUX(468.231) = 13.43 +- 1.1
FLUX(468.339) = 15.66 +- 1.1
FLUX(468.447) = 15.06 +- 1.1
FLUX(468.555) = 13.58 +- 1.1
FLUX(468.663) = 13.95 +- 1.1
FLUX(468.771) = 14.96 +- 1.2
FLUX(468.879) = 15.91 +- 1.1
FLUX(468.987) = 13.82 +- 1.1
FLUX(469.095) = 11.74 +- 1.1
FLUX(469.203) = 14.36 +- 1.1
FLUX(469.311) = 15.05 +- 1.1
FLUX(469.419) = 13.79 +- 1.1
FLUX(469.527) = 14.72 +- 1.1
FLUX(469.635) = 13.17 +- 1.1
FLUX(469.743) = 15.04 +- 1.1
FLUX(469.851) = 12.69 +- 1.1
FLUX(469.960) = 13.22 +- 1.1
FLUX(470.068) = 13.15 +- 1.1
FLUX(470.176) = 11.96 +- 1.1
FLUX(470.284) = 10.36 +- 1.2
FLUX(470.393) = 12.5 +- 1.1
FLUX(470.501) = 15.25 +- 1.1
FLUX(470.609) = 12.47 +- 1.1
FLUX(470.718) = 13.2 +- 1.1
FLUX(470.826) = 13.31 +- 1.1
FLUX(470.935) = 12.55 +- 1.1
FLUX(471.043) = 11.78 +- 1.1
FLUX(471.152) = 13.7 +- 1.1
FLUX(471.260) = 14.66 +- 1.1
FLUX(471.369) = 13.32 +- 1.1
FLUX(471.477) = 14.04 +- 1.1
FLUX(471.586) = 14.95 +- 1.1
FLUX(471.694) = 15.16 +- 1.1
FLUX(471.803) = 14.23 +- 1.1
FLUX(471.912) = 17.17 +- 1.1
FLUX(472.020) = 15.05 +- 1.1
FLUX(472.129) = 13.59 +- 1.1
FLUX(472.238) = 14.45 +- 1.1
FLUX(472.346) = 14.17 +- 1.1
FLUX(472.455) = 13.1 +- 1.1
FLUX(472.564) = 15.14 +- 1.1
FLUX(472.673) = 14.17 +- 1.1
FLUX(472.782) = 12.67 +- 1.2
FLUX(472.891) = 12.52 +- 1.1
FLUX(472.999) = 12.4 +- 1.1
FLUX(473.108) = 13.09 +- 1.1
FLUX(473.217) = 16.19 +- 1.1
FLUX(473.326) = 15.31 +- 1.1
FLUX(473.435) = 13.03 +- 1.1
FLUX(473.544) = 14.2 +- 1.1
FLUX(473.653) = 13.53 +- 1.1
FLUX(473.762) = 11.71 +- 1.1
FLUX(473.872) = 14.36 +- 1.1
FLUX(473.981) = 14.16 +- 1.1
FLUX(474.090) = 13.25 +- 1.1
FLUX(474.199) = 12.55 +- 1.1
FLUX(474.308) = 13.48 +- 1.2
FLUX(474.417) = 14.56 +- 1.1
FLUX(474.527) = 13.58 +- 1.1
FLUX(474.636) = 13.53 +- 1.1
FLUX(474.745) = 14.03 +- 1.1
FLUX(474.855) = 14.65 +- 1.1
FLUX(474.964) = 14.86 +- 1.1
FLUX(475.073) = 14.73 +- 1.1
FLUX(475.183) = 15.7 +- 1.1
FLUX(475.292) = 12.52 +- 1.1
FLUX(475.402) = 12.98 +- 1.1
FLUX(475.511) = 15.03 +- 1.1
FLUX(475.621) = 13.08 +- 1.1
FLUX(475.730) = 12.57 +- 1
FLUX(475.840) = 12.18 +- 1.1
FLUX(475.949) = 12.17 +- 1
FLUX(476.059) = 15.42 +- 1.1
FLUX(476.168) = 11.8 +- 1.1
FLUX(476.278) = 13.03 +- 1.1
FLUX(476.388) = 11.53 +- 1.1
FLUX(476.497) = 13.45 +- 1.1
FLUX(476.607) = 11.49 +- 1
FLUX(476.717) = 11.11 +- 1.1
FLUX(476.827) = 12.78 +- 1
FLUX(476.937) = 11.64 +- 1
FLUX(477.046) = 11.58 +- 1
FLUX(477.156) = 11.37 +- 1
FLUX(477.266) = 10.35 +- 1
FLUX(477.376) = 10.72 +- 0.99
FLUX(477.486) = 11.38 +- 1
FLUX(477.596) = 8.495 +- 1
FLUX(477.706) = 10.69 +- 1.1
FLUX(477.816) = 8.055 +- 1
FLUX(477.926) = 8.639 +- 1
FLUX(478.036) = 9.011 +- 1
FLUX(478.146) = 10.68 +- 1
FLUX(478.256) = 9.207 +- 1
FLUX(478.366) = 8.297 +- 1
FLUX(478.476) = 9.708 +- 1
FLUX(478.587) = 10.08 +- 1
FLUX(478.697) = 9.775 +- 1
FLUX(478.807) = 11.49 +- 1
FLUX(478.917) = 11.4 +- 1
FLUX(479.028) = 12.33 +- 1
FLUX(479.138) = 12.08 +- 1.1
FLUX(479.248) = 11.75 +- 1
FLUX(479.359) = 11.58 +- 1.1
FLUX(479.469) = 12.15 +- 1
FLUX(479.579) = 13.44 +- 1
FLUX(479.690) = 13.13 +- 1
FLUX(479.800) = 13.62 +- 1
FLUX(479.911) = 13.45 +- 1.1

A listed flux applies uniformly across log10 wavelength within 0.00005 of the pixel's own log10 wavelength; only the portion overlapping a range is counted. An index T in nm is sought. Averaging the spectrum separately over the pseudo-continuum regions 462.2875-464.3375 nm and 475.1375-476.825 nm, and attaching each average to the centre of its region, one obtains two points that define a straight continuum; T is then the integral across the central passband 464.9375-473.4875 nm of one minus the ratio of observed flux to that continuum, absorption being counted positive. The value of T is -0.30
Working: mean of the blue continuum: 14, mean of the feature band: 14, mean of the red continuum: 12.9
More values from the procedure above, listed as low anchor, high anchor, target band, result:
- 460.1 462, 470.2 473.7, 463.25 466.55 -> 0.12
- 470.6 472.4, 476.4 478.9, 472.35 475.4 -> -0.28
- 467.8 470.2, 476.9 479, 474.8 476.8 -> -0.38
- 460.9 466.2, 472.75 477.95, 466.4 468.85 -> -0.14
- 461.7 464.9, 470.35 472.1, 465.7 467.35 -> -0.06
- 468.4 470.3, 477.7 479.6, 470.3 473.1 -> -0.18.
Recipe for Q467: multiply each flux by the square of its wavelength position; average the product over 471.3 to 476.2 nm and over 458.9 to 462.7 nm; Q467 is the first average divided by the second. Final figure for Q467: 1.05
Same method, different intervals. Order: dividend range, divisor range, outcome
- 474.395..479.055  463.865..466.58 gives 0.90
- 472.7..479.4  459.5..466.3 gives 0.92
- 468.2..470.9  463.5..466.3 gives 1.02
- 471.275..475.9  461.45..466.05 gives 1.04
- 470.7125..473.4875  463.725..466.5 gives 1.05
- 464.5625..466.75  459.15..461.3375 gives 1.02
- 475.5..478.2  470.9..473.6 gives 0.83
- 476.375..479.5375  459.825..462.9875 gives 0.81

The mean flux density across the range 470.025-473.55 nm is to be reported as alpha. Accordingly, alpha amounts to 13.7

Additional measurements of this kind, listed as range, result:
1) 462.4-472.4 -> 14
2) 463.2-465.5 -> 13.3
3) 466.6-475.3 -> 14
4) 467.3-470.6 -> 14.1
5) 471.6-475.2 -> 14.1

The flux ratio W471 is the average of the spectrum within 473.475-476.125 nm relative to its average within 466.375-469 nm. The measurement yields 0.9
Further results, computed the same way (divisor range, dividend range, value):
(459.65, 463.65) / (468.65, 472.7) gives 0.96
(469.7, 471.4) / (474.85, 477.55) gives 0.97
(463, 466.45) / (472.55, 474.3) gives 0.98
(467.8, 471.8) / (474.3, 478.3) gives 0.89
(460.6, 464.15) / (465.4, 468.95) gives 1.01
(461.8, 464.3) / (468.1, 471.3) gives 0.95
